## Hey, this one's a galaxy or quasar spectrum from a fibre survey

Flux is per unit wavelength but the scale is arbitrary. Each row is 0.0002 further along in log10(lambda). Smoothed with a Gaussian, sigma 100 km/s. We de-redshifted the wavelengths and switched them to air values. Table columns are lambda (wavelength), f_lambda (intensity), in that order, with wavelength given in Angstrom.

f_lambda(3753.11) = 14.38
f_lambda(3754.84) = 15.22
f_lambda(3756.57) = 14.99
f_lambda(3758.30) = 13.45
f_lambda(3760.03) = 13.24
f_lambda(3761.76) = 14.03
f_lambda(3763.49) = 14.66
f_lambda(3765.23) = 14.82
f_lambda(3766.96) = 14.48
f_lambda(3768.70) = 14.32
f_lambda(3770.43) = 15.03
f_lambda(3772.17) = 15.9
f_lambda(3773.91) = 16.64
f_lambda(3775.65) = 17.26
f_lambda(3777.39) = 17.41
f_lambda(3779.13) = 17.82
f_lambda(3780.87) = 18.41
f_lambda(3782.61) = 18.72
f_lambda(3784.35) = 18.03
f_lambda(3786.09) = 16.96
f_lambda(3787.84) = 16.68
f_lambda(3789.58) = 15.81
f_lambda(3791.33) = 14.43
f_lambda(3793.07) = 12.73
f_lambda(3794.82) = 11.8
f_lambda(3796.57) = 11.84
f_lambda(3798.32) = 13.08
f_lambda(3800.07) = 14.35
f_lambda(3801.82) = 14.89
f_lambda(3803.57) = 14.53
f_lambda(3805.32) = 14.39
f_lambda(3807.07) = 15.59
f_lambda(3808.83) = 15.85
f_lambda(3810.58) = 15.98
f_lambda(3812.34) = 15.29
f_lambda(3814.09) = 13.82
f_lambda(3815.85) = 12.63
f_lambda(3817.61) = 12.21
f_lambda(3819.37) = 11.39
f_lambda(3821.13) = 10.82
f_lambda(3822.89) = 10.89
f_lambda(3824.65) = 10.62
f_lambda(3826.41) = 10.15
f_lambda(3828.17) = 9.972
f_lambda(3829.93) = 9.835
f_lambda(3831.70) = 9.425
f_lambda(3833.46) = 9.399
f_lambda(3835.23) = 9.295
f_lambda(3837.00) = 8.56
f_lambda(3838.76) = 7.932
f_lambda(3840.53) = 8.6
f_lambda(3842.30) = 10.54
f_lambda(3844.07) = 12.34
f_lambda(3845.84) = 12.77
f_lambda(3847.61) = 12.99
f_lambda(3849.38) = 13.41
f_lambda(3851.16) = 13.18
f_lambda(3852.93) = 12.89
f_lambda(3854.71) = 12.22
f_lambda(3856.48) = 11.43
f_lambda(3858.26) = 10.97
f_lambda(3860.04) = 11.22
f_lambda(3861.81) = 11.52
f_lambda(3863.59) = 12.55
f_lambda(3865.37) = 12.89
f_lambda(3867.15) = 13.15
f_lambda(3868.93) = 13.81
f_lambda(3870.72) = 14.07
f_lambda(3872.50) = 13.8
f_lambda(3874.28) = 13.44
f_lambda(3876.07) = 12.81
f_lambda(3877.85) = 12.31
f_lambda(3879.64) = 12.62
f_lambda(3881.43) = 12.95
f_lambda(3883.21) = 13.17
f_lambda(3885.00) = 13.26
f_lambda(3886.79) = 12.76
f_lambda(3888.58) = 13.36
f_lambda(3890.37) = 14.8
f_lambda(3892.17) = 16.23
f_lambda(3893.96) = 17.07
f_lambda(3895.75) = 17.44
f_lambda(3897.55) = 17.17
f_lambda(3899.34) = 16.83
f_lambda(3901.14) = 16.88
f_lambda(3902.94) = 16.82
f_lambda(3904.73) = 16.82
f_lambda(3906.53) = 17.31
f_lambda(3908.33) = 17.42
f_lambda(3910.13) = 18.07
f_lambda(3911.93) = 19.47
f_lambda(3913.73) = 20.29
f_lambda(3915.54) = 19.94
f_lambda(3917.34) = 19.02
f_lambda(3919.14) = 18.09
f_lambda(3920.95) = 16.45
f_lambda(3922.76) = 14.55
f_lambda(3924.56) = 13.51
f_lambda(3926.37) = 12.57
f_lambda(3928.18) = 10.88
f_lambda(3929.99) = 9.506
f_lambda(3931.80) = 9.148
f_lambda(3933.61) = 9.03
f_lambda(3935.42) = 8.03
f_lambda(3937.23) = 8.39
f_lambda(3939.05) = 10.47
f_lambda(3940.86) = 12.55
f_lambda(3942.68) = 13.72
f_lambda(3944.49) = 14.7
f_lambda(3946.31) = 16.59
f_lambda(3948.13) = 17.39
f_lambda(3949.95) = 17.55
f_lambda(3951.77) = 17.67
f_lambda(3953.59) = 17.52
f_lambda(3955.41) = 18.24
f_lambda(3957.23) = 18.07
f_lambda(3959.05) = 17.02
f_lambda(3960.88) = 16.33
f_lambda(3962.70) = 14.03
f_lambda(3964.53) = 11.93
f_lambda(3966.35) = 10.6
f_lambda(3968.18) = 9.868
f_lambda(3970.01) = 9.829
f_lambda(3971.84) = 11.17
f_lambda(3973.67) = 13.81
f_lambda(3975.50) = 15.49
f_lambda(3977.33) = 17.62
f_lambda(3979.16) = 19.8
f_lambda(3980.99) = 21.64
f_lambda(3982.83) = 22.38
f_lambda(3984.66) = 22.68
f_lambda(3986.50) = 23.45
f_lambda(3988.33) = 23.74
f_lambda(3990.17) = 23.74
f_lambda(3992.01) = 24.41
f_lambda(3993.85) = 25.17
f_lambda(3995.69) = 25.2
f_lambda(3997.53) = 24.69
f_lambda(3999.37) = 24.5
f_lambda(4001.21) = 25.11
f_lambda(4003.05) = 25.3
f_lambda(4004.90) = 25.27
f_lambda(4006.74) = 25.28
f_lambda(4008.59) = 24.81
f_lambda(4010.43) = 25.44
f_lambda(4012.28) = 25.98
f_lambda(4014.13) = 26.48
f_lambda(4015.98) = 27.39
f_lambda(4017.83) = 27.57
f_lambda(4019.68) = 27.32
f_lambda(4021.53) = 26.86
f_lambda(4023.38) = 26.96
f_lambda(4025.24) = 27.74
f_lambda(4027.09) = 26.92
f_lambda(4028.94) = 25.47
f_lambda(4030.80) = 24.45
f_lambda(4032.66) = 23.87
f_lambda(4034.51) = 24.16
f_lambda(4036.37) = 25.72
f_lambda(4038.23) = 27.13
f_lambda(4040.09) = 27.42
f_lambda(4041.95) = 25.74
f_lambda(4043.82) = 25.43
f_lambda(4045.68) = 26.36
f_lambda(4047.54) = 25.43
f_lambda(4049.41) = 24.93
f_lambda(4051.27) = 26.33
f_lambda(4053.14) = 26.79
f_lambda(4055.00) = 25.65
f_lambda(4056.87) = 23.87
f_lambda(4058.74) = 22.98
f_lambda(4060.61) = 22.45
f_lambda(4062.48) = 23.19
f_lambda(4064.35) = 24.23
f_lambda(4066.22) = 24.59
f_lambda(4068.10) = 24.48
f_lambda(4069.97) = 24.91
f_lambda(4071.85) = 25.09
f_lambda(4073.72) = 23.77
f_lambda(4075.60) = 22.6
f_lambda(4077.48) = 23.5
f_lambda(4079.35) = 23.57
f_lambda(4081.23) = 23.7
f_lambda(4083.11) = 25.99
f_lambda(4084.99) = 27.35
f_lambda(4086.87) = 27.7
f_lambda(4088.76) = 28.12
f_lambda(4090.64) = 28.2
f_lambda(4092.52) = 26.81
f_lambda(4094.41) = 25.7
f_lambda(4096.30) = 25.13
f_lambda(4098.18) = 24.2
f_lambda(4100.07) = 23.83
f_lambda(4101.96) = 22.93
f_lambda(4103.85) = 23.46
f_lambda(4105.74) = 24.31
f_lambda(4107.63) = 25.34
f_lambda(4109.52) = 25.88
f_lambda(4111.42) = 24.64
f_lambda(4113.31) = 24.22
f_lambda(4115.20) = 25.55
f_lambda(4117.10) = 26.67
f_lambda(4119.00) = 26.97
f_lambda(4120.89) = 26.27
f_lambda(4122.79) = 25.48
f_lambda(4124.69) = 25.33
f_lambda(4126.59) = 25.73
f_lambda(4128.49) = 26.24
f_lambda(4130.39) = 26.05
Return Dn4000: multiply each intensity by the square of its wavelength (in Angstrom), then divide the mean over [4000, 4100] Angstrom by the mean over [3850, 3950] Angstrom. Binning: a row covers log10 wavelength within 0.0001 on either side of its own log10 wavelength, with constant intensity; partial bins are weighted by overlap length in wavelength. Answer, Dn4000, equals 1.94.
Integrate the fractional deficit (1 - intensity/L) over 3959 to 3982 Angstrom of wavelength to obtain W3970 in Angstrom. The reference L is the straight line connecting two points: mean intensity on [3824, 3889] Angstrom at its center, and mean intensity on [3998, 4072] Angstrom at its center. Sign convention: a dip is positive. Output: 6.81 Angstrom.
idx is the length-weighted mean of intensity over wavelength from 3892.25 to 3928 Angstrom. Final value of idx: 17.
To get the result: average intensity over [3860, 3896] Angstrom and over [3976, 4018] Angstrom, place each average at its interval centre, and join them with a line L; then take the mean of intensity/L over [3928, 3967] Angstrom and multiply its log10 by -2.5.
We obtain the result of 0.40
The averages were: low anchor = 13.6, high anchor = 24.1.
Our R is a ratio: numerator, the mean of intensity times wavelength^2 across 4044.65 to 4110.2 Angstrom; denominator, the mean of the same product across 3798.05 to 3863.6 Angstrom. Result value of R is 2.35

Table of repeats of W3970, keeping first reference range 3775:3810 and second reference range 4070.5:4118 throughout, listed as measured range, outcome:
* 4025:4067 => -2.9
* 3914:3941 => 9.2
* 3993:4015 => -3.0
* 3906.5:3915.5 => 0.2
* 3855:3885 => 8.9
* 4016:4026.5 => -2.1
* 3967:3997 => 3.1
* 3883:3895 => 2.7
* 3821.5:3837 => 6.3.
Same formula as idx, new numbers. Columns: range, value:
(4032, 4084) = 24.8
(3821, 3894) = 12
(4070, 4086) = 24.5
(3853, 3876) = 12.6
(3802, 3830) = 12.9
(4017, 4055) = 26.1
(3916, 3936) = 13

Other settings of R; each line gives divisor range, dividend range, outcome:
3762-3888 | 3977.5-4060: 2.09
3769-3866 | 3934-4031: 1.66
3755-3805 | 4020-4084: 1.89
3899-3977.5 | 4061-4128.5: 1.84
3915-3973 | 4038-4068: 1.91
